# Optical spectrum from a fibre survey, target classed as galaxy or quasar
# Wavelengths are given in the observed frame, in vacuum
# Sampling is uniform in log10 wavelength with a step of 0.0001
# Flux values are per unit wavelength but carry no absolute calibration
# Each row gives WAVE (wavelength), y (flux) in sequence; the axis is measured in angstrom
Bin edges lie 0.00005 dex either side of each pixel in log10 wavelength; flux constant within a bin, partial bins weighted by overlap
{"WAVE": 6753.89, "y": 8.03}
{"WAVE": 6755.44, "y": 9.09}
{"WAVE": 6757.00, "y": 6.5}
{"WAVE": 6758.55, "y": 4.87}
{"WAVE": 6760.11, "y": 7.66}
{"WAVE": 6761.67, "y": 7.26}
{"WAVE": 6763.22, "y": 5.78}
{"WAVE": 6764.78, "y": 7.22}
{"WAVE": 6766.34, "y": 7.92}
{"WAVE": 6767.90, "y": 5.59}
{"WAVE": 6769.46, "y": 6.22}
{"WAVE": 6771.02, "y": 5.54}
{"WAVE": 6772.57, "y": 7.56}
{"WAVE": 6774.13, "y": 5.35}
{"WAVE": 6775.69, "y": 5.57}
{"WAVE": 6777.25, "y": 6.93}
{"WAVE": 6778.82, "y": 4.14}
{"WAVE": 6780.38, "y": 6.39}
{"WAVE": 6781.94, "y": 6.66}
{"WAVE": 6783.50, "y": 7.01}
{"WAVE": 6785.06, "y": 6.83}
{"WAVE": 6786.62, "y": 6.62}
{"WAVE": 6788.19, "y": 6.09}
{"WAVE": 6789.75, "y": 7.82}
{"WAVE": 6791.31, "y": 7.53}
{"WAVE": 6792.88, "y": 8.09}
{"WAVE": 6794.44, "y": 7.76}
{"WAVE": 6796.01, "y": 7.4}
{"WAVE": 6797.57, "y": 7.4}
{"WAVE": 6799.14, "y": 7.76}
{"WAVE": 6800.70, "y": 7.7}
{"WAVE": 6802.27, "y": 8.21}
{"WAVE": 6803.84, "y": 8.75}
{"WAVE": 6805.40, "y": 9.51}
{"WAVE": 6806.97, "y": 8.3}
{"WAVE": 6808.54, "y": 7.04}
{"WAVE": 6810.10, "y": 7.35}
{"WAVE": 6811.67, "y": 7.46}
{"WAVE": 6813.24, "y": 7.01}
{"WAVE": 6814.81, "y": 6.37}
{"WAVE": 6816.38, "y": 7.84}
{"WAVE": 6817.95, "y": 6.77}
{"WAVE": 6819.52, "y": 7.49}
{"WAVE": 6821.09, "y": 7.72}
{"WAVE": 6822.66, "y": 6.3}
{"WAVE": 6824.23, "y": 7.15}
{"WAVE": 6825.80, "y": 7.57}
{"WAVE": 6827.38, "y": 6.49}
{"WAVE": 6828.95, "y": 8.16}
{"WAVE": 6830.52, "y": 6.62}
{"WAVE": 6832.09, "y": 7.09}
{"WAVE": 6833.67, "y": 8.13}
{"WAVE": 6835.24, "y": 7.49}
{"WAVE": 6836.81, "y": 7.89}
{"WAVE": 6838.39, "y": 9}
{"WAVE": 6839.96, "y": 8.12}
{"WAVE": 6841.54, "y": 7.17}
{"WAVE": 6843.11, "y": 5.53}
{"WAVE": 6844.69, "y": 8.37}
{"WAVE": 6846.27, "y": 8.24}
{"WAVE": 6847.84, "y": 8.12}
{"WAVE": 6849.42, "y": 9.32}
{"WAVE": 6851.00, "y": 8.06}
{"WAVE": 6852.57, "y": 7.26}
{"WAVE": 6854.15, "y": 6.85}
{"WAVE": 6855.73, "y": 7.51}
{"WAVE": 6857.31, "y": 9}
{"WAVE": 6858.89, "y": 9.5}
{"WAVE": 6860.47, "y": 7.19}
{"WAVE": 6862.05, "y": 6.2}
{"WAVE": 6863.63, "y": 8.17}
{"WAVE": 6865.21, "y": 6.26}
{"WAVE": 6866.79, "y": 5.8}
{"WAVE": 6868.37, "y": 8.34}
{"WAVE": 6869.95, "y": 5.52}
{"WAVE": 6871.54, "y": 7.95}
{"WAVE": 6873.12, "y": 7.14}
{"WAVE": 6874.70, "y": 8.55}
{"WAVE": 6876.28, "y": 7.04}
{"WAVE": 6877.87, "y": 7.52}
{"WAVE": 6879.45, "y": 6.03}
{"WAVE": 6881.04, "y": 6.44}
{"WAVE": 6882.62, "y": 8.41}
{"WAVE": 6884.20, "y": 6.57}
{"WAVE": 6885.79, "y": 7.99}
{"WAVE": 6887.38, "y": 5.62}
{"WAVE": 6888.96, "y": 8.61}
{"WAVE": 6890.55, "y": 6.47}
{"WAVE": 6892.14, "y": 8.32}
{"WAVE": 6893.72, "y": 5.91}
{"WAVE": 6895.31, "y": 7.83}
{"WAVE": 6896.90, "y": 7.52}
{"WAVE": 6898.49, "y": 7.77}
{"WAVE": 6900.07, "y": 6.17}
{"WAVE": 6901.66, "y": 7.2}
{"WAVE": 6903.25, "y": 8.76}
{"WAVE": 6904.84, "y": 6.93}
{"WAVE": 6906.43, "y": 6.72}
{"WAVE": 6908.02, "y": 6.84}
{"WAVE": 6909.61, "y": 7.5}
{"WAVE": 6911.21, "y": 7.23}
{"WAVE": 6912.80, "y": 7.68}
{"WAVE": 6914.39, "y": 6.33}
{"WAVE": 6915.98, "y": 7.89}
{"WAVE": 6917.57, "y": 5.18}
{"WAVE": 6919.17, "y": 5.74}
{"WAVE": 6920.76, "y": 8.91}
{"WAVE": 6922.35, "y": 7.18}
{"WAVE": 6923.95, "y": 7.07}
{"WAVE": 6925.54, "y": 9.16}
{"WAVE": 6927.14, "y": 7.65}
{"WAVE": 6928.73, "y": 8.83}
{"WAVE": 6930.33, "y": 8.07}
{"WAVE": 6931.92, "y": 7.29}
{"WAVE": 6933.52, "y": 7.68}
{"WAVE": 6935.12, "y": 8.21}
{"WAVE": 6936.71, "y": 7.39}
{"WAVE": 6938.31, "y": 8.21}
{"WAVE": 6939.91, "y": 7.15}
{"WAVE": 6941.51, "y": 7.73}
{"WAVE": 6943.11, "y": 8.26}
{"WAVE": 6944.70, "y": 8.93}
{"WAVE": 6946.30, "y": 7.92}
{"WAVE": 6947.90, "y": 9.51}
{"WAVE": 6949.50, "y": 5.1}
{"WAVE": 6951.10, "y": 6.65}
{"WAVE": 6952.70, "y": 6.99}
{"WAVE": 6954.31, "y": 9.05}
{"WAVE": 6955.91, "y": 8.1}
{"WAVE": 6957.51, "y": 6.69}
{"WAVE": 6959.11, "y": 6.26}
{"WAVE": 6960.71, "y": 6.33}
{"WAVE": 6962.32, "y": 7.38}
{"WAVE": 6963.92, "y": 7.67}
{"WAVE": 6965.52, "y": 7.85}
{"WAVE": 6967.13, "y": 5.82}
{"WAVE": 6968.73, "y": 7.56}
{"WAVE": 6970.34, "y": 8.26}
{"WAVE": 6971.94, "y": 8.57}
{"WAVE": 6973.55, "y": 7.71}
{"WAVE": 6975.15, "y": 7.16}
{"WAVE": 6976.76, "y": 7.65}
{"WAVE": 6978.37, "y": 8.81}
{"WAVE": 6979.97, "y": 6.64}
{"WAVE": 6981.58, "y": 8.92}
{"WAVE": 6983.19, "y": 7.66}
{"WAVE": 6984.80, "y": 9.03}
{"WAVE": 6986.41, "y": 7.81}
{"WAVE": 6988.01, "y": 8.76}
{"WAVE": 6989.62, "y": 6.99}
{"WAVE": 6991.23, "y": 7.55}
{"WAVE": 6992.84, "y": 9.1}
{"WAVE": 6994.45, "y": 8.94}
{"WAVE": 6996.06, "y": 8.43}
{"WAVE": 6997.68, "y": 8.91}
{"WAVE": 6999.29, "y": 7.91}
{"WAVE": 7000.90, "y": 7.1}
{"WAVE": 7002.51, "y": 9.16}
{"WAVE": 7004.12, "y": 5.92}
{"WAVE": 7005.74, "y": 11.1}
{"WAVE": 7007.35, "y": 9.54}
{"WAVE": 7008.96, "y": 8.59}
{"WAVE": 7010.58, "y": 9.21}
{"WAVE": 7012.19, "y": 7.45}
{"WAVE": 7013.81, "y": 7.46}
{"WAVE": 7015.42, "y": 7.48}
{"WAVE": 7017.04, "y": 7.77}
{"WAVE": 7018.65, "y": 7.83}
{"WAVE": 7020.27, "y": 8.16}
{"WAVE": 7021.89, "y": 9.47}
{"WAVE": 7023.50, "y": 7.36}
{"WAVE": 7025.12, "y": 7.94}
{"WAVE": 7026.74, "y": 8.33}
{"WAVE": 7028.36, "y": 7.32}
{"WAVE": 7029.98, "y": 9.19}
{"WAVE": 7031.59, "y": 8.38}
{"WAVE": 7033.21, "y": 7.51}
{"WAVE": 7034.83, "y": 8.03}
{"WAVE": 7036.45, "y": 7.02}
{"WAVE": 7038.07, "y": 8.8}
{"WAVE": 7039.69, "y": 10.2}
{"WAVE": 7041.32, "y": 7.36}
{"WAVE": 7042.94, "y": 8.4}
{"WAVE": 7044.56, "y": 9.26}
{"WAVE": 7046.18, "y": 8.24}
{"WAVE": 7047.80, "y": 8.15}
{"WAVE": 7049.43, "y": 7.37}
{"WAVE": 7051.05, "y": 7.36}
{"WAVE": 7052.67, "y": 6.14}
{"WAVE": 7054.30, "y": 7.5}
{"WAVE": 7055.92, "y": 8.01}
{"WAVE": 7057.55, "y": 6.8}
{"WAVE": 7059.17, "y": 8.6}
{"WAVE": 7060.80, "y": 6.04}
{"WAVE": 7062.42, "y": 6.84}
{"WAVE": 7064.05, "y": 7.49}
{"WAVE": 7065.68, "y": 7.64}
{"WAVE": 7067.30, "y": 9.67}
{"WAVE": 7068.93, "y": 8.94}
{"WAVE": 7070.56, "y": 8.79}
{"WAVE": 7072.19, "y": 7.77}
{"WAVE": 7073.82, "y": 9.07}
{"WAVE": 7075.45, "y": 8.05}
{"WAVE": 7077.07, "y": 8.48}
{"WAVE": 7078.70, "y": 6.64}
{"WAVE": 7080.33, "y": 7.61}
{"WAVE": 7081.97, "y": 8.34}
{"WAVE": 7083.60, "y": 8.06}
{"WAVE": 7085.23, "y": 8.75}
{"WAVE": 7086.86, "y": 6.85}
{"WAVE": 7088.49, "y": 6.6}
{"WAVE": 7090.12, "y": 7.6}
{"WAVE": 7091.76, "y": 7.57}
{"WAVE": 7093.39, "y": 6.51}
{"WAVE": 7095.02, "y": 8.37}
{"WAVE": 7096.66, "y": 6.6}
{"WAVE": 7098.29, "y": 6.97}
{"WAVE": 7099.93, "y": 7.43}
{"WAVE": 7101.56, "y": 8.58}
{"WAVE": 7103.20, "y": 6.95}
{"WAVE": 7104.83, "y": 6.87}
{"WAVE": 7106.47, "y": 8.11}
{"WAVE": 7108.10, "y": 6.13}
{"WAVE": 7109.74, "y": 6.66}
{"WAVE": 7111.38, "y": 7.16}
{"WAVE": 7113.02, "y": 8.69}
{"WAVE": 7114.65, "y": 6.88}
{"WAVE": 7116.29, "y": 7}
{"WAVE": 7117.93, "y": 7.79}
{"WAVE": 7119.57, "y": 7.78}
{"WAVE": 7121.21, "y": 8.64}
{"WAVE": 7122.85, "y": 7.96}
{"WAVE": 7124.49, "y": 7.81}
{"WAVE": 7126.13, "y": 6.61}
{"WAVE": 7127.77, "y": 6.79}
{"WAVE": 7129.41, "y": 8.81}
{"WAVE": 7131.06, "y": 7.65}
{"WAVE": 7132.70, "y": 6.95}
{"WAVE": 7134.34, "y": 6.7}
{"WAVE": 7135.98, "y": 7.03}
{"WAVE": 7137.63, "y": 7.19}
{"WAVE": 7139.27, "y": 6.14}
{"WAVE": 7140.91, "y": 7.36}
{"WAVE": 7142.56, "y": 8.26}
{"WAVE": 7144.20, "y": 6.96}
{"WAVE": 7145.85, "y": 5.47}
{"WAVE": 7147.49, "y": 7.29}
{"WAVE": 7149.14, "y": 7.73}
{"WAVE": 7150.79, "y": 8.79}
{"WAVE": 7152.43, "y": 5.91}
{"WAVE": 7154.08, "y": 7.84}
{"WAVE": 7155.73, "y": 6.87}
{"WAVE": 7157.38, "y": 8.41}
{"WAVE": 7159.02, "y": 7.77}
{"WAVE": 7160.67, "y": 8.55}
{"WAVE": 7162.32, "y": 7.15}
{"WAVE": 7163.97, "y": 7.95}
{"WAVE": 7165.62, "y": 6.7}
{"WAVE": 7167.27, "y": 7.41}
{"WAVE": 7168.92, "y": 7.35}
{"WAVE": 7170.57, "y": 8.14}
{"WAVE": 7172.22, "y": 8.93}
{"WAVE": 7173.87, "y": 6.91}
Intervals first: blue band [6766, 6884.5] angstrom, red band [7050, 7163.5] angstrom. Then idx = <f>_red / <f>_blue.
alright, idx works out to 1.03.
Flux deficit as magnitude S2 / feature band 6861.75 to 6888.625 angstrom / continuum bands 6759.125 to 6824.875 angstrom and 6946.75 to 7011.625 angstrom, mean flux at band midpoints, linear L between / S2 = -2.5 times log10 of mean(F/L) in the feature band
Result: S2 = 0.05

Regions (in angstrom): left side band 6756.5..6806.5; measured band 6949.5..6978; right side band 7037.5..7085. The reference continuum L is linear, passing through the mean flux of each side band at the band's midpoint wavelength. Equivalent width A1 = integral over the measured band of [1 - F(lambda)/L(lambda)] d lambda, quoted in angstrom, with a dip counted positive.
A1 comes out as 1.0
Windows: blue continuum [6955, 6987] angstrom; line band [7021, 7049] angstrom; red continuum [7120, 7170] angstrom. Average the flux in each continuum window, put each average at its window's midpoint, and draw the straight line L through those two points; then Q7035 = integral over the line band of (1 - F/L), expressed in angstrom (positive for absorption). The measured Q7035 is -2.8 angstrom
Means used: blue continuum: 7.6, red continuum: 7.41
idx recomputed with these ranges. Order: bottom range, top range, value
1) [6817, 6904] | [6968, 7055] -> 1.09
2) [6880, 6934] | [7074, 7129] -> 1.02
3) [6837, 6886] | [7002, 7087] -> 1.07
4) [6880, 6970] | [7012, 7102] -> 1.06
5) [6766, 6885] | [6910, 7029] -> 1.07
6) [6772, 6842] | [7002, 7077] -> 1.11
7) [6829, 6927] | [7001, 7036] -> 1.11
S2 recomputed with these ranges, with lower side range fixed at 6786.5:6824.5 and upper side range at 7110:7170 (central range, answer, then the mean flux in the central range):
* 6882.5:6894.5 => 0.05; 7.17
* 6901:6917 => 0.03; 7.28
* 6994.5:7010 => -0.15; 8.55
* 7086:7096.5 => 0.03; 7.22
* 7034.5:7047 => -0.13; 8.43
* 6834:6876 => -0.02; 7.64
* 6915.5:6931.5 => -0.01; 7.56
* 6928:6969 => -0.01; 7.56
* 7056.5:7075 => -0.07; 7.97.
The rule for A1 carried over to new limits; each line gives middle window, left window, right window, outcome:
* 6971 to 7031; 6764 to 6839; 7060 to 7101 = -5.0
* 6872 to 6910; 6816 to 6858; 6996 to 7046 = 2.7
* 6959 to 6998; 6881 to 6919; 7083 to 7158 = -3.3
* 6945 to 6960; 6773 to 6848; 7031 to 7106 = 0.3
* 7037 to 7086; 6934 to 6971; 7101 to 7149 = -4.1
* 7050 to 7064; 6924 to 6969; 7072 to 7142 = 0.6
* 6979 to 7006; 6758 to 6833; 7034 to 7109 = -2.2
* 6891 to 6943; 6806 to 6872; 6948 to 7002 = 1.1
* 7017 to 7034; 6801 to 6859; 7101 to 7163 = -1.4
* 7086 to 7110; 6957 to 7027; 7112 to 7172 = 1.3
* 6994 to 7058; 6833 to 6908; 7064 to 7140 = -5.0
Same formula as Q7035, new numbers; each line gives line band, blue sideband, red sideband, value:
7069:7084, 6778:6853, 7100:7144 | -1.5 angstrom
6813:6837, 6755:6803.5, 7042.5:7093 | -0.8 angstrom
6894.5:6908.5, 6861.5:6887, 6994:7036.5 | 0.0 angstrom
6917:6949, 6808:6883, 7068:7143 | -1.4 angstrom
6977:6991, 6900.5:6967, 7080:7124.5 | -1.0 angstrom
